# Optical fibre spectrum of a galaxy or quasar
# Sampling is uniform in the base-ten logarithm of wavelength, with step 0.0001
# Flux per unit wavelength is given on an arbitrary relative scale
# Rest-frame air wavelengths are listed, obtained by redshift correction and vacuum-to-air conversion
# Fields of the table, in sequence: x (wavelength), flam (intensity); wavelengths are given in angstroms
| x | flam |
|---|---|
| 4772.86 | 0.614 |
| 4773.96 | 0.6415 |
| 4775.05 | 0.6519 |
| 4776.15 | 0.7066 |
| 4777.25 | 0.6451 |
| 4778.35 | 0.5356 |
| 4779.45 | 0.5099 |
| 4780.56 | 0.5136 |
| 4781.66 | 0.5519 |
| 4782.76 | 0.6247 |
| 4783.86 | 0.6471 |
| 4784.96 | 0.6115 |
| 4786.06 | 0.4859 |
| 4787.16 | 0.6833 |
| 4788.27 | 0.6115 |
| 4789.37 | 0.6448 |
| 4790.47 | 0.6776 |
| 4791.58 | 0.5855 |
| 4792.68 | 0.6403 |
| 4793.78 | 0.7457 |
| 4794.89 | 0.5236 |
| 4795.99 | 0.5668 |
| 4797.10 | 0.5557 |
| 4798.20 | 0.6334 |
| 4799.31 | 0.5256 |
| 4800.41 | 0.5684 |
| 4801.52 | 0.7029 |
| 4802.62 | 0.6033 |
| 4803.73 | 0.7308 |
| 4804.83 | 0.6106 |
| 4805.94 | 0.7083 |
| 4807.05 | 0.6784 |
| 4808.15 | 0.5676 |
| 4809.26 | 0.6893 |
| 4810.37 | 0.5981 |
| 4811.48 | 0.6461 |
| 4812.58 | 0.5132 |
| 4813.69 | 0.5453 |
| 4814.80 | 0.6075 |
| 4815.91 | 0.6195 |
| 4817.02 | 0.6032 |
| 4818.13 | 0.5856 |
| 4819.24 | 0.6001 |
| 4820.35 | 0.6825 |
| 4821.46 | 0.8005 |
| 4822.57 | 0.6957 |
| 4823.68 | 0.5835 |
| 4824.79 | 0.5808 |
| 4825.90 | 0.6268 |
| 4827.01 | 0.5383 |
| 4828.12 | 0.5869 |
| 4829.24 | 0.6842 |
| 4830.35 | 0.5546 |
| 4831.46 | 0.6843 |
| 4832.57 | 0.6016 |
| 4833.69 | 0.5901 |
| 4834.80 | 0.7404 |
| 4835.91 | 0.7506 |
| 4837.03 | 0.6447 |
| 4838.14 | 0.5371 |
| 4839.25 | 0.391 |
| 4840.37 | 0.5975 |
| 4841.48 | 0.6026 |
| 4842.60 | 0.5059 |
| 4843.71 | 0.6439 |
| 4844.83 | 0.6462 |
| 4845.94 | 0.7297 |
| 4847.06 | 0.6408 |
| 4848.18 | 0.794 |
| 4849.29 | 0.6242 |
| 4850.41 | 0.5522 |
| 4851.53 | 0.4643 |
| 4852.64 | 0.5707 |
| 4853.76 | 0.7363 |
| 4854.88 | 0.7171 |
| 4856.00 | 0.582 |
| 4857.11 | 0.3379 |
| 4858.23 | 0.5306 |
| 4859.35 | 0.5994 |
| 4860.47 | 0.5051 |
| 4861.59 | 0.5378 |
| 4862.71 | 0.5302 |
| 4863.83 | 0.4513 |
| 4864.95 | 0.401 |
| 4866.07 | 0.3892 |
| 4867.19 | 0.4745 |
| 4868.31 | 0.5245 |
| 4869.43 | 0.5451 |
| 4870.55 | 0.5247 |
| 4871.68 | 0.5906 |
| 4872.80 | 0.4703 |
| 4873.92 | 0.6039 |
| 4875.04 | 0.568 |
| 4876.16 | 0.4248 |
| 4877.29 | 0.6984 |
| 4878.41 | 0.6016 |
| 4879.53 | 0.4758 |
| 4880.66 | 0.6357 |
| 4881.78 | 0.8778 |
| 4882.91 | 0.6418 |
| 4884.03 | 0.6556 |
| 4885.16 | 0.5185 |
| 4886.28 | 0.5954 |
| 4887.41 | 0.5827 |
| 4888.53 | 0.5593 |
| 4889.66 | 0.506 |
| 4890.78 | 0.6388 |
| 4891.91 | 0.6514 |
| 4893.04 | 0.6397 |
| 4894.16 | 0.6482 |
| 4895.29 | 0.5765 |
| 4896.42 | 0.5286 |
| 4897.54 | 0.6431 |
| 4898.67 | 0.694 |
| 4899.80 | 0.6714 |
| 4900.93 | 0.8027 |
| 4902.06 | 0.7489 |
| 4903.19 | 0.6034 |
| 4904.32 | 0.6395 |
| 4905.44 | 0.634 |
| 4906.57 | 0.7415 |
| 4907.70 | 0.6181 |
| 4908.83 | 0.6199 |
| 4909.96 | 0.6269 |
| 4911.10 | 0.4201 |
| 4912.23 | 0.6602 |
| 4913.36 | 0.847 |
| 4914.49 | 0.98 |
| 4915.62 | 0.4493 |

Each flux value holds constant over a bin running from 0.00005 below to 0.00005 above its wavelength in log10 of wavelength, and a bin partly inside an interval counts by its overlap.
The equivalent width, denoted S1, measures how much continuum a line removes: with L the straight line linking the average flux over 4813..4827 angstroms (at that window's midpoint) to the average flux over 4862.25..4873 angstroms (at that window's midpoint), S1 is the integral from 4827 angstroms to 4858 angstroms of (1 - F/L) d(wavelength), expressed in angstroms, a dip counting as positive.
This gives -2.7 angstroms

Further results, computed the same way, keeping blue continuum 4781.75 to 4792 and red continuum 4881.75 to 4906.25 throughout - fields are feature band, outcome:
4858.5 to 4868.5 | 2.2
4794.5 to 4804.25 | 0.3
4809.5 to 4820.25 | 0.4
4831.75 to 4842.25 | 0.3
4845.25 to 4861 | 0.7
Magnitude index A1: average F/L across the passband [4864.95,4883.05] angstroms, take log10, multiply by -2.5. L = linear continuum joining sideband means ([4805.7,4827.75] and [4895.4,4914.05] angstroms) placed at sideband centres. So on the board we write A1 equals 0.156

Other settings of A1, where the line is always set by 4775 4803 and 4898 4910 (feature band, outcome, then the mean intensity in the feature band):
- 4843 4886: 0.14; 0.574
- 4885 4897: 0.13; 0.589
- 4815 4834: 0.00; 0.625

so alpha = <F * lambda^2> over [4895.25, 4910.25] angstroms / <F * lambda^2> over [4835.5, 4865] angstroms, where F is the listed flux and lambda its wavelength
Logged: 1.2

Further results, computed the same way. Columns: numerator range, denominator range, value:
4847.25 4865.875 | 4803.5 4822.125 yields 0.89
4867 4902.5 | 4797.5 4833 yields 1.00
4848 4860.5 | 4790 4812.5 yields 0.95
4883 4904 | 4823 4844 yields 1.07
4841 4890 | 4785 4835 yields 0.94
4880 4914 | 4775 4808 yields 1.09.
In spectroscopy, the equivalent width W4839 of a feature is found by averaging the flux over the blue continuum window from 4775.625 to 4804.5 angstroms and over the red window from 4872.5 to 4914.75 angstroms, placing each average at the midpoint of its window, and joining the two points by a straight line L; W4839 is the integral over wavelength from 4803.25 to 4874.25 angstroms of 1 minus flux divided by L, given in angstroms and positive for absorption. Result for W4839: 3.0 angstroms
